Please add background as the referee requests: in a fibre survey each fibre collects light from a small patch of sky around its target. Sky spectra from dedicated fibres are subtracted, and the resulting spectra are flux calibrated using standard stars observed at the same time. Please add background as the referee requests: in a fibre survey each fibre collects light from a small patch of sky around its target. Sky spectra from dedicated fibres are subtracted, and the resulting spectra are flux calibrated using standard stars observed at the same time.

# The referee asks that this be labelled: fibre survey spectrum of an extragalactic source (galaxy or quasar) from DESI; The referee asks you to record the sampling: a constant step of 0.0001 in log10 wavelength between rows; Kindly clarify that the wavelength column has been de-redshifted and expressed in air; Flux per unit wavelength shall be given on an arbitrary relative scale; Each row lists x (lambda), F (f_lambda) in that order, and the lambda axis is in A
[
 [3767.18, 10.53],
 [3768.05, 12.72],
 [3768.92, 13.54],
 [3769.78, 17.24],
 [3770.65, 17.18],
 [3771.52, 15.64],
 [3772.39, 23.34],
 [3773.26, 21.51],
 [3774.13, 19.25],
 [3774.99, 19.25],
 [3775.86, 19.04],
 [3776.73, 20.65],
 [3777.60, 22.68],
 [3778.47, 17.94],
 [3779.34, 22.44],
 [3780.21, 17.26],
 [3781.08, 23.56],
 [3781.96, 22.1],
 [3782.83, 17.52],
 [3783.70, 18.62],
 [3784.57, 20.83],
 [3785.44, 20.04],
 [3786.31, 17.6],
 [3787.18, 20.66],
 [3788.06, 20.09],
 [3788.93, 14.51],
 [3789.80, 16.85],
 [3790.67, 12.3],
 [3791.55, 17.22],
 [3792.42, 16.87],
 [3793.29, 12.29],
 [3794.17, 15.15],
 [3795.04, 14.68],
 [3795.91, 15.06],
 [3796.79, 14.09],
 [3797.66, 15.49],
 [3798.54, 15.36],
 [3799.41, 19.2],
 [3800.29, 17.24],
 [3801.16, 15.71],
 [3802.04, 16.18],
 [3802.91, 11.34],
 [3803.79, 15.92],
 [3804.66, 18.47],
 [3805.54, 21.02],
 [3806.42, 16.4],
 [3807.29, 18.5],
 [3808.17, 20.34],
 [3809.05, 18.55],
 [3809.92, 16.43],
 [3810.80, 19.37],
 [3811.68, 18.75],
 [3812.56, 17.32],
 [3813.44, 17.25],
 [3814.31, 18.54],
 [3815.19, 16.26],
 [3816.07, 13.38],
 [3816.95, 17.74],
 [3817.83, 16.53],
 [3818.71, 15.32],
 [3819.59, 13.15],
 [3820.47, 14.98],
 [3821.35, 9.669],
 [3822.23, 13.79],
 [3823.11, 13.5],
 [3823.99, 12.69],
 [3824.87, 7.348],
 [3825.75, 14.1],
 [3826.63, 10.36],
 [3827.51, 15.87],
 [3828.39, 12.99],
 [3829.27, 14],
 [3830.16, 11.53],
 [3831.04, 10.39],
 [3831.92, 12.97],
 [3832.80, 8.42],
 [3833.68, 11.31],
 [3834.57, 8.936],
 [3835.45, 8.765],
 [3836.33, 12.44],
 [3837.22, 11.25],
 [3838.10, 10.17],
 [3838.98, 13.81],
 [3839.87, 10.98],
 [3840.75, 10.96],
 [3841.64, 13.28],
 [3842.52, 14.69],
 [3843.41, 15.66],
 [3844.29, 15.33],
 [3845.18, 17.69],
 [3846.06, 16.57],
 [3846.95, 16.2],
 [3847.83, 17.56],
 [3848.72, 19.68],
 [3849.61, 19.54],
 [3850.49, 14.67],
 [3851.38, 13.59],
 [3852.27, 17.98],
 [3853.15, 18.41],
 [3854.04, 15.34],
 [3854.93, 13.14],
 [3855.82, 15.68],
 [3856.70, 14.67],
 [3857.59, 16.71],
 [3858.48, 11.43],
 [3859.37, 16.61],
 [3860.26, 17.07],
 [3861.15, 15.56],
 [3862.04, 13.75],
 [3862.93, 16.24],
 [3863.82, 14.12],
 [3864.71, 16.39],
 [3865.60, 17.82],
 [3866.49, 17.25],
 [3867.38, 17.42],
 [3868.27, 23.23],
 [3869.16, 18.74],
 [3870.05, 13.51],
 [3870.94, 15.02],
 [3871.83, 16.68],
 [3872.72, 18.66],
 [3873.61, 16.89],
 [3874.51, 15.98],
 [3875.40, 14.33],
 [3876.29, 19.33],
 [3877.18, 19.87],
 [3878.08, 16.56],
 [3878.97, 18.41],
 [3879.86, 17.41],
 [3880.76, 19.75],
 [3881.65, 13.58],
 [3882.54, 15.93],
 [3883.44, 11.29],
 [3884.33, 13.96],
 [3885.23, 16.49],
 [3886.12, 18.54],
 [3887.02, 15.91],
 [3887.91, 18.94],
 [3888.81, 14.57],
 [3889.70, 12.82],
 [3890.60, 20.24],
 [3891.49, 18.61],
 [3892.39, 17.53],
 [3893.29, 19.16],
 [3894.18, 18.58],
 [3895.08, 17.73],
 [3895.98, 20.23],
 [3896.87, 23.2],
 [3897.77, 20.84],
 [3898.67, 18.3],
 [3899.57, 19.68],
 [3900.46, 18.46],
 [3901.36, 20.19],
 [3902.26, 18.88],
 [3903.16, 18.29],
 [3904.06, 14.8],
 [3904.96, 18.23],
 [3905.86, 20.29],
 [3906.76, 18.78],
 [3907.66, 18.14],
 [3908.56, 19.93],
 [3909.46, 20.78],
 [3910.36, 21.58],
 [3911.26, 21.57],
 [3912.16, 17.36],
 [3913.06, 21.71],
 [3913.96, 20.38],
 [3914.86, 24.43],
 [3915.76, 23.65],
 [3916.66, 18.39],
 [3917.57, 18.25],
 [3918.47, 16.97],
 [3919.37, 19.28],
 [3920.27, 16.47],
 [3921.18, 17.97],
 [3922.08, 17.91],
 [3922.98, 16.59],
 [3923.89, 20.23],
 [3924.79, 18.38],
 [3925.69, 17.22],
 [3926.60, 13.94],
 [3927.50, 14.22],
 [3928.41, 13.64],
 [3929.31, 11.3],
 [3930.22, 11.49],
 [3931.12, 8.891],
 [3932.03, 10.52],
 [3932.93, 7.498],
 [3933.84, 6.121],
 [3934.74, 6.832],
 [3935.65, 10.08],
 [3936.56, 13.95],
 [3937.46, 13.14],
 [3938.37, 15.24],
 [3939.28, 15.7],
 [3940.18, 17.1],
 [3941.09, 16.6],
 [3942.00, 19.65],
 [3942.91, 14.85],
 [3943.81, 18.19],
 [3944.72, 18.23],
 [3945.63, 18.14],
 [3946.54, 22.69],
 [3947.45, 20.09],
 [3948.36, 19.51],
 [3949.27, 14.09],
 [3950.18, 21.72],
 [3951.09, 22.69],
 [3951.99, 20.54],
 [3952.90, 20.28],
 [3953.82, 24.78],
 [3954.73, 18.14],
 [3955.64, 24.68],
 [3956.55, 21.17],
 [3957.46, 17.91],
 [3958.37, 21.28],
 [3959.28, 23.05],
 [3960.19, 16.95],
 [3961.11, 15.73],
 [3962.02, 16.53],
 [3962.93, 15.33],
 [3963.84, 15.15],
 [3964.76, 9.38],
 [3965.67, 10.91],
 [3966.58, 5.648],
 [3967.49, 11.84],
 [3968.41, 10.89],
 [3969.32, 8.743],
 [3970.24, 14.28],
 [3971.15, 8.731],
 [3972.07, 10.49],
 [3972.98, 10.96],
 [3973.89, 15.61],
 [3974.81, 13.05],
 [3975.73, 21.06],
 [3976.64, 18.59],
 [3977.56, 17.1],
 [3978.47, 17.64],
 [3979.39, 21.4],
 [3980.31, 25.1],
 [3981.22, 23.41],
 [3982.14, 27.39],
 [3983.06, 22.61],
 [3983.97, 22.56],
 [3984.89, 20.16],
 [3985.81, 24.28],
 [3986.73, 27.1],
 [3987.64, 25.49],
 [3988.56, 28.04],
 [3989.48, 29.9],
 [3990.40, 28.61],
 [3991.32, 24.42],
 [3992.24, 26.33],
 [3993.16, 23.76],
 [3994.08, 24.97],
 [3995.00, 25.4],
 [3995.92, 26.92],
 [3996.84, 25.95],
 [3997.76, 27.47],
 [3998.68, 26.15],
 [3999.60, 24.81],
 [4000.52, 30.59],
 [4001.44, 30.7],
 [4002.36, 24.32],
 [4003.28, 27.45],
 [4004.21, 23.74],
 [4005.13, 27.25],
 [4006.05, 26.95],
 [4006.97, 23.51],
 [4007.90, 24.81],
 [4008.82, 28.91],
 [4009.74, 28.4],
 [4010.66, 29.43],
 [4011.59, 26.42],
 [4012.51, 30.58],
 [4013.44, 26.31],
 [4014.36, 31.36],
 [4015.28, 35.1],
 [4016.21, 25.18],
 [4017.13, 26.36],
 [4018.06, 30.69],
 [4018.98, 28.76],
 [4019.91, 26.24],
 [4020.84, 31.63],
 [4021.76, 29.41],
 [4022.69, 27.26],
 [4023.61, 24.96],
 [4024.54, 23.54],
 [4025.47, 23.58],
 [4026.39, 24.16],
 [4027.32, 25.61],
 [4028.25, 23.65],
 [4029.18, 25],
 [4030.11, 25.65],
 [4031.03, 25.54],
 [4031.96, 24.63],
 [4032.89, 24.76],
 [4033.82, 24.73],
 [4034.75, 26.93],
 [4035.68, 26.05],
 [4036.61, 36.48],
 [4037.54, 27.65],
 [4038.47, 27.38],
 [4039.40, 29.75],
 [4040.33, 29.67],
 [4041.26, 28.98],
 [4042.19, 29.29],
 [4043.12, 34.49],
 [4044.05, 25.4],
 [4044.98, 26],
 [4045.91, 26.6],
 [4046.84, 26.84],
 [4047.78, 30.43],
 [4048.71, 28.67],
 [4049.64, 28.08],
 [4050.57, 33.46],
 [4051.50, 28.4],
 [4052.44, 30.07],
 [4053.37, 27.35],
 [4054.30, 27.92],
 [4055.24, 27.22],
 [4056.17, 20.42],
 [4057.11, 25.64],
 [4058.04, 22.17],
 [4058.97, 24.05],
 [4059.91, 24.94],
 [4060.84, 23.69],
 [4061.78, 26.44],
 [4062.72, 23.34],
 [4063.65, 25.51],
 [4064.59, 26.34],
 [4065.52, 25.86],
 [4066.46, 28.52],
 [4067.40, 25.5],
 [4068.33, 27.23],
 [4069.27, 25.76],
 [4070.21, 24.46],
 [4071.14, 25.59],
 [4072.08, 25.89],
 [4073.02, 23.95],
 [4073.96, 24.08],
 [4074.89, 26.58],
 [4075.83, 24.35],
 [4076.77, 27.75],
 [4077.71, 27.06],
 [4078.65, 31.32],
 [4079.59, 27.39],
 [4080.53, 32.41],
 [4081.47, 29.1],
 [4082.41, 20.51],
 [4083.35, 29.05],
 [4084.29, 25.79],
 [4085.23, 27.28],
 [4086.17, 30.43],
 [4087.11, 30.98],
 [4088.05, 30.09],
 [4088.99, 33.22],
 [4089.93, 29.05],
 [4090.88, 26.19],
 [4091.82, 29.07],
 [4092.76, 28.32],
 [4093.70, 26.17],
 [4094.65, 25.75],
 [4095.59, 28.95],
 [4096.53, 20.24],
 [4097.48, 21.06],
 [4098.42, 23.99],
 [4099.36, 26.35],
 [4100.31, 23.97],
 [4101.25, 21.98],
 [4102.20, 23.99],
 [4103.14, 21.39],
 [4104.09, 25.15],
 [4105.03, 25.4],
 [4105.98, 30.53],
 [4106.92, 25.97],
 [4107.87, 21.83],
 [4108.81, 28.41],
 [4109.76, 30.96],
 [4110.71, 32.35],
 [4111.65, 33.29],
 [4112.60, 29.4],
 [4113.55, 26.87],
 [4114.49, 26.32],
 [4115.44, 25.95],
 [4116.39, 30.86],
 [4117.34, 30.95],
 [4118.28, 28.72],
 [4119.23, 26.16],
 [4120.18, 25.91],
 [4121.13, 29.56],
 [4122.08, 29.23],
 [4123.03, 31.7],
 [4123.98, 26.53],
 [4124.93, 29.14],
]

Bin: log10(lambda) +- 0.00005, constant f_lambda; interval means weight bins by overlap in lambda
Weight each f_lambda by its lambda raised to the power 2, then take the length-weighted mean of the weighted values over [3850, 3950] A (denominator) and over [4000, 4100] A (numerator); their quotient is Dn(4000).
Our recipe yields 1.73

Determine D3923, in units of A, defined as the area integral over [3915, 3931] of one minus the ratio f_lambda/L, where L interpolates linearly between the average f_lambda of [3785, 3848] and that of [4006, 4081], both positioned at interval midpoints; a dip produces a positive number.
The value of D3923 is 2.9 A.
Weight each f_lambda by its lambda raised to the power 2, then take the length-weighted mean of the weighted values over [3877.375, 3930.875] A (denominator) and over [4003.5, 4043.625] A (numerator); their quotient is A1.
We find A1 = 1.63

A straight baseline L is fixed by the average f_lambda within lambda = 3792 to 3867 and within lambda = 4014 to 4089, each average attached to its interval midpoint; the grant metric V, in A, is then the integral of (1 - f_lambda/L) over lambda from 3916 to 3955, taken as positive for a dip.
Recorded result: 8.54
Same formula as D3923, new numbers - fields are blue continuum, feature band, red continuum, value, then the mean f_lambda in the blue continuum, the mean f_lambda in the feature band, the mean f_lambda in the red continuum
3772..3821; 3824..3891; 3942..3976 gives 8.24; 17.6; 15.1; 16.6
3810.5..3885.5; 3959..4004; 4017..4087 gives 4.90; 15.1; 20.5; 26.9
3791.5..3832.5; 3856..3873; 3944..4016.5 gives 0.94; 15.3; 16.3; 21.7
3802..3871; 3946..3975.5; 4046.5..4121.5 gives 6.38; 15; 16.4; 26.9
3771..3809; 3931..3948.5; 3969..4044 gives 6.31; 17.9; 14.7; 25.1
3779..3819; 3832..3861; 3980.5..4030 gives 7.66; 17.3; 14.3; 26.5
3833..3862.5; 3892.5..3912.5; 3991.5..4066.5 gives -1.14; 14.5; 19.3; 27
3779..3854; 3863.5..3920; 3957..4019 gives 1.05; 15.5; 18.2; 22.3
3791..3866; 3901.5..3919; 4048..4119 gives -0.78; 15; 19.6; 26.9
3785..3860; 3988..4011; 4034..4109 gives -3.22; 15.1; 26.7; 26.9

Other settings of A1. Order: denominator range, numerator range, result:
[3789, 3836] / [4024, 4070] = 2.03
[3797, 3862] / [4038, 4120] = 2.06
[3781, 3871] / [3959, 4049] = 1.70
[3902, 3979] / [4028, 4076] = 1.71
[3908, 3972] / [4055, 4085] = 1.68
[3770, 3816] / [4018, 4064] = 1.72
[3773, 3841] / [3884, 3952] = 1.16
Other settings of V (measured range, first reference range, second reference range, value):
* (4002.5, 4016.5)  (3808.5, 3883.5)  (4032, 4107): -2.3 A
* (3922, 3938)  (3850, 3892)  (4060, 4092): 5.4 A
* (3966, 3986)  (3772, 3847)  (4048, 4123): 5.2 A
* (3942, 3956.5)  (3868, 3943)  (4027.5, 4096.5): -0.1 A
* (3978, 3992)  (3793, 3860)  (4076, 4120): -1.5 A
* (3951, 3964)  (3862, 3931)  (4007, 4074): 1.2 A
